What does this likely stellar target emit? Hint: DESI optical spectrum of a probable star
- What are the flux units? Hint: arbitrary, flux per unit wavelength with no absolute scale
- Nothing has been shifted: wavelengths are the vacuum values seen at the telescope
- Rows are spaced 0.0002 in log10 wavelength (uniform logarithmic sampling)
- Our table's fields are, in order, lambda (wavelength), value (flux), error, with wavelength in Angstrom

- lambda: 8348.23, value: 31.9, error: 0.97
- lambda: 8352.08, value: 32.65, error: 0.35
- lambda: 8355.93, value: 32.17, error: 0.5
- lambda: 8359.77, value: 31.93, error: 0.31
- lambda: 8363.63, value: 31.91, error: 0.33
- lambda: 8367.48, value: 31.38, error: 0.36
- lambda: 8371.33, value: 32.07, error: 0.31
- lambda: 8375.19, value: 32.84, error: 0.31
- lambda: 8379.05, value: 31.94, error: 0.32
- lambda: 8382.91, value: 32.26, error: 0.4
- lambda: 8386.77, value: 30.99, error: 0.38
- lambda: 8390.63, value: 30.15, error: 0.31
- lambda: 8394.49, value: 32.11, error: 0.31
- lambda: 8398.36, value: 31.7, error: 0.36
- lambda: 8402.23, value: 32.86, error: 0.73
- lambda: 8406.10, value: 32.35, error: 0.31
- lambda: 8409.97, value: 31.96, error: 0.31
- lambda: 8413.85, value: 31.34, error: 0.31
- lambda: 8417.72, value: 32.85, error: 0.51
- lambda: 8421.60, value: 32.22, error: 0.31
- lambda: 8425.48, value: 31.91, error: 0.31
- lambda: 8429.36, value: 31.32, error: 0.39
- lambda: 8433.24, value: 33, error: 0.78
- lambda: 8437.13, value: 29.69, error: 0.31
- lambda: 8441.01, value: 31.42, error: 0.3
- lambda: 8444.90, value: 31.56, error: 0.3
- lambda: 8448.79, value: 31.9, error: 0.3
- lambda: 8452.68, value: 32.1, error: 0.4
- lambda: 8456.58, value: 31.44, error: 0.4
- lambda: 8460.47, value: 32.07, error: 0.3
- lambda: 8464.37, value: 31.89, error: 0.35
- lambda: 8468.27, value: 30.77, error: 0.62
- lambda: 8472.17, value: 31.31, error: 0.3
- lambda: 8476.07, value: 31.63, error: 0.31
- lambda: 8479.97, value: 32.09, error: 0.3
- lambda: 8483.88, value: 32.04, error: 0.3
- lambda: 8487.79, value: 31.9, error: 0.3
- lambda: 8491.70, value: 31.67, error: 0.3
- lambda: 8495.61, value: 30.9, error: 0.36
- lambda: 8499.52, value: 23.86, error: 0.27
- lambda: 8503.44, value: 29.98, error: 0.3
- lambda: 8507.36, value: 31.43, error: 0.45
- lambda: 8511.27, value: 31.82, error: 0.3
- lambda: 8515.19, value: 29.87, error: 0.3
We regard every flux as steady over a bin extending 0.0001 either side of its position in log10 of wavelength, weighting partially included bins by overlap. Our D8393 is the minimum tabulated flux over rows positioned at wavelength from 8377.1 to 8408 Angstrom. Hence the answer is 30.15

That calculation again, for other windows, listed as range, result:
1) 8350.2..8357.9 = 32.17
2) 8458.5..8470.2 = 30.77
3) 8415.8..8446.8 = 29.69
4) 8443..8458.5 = 31.44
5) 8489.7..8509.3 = 23.86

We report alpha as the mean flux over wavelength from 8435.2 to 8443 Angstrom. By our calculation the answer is 30.6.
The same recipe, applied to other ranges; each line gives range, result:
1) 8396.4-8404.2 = 32.3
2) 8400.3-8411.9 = 32.4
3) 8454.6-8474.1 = 31.5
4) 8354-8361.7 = 32.1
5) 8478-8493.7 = 31.9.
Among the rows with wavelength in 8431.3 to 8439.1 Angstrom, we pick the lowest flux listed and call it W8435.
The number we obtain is 29.69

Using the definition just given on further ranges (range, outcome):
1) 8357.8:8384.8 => 31.38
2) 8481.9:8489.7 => 31.9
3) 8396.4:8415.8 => 31.34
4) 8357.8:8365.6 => 31.91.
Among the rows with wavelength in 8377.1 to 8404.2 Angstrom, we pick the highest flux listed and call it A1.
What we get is 32.86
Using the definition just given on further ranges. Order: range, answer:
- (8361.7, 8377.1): 32.84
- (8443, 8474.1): 32.1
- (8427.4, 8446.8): 33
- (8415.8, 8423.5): 32.85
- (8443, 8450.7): 31.9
